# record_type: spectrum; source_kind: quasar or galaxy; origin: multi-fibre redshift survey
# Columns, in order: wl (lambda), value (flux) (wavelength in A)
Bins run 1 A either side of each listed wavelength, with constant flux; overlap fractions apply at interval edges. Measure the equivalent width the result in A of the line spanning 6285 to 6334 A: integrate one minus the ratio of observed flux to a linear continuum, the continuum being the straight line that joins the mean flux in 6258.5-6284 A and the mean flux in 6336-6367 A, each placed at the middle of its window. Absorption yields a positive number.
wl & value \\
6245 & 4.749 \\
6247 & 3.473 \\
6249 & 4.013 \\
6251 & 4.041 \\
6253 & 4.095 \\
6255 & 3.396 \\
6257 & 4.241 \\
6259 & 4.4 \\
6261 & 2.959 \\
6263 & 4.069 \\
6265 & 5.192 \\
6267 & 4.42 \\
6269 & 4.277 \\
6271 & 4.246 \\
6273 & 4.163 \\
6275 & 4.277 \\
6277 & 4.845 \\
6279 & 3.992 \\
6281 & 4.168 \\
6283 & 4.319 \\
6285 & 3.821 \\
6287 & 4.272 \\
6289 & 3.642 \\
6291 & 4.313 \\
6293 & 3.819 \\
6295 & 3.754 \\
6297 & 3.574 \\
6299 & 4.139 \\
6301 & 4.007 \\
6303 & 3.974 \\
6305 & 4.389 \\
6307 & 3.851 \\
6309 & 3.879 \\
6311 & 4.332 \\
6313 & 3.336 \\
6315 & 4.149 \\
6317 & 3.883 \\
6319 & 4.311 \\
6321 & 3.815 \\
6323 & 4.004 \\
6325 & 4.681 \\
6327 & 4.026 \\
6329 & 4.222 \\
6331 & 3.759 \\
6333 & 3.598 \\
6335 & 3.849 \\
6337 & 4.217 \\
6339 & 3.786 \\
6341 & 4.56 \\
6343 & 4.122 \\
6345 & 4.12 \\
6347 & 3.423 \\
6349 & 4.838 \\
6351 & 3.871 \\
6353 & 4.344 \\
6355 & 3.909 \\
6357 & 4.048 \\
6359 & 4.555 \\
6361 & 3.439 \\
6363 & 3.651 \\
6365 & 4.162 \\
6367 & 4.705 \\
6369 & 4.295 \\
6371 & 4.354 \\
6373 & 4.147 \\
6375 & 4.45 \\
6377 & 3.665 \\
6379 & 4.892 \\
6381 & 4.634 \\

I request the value 2.2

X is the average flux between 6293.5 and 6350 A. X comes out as 4.02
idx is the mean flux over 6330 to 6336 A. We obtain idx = 3.74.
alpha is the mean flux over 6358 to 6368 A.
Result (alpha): 4.1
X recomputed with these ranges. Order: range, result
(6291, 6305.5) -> 3.96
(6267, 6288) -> 4.25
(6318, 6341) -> 4.05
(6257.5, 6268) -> 4.21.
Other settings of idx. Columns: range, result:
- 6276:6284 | 4.33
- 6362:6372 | 4.23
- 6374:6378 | 4.06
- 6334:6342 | 4.1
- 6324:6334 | 4.06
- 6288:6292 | 3.98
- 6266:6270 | 4.35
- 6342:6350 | 4.13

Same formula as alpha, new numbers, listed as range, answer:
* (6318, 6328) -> 4.17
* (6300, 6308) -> 4.06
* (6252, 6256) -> 3.75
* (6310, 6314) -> 3.83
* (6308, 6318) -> 3.92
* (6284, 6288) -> 4.05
